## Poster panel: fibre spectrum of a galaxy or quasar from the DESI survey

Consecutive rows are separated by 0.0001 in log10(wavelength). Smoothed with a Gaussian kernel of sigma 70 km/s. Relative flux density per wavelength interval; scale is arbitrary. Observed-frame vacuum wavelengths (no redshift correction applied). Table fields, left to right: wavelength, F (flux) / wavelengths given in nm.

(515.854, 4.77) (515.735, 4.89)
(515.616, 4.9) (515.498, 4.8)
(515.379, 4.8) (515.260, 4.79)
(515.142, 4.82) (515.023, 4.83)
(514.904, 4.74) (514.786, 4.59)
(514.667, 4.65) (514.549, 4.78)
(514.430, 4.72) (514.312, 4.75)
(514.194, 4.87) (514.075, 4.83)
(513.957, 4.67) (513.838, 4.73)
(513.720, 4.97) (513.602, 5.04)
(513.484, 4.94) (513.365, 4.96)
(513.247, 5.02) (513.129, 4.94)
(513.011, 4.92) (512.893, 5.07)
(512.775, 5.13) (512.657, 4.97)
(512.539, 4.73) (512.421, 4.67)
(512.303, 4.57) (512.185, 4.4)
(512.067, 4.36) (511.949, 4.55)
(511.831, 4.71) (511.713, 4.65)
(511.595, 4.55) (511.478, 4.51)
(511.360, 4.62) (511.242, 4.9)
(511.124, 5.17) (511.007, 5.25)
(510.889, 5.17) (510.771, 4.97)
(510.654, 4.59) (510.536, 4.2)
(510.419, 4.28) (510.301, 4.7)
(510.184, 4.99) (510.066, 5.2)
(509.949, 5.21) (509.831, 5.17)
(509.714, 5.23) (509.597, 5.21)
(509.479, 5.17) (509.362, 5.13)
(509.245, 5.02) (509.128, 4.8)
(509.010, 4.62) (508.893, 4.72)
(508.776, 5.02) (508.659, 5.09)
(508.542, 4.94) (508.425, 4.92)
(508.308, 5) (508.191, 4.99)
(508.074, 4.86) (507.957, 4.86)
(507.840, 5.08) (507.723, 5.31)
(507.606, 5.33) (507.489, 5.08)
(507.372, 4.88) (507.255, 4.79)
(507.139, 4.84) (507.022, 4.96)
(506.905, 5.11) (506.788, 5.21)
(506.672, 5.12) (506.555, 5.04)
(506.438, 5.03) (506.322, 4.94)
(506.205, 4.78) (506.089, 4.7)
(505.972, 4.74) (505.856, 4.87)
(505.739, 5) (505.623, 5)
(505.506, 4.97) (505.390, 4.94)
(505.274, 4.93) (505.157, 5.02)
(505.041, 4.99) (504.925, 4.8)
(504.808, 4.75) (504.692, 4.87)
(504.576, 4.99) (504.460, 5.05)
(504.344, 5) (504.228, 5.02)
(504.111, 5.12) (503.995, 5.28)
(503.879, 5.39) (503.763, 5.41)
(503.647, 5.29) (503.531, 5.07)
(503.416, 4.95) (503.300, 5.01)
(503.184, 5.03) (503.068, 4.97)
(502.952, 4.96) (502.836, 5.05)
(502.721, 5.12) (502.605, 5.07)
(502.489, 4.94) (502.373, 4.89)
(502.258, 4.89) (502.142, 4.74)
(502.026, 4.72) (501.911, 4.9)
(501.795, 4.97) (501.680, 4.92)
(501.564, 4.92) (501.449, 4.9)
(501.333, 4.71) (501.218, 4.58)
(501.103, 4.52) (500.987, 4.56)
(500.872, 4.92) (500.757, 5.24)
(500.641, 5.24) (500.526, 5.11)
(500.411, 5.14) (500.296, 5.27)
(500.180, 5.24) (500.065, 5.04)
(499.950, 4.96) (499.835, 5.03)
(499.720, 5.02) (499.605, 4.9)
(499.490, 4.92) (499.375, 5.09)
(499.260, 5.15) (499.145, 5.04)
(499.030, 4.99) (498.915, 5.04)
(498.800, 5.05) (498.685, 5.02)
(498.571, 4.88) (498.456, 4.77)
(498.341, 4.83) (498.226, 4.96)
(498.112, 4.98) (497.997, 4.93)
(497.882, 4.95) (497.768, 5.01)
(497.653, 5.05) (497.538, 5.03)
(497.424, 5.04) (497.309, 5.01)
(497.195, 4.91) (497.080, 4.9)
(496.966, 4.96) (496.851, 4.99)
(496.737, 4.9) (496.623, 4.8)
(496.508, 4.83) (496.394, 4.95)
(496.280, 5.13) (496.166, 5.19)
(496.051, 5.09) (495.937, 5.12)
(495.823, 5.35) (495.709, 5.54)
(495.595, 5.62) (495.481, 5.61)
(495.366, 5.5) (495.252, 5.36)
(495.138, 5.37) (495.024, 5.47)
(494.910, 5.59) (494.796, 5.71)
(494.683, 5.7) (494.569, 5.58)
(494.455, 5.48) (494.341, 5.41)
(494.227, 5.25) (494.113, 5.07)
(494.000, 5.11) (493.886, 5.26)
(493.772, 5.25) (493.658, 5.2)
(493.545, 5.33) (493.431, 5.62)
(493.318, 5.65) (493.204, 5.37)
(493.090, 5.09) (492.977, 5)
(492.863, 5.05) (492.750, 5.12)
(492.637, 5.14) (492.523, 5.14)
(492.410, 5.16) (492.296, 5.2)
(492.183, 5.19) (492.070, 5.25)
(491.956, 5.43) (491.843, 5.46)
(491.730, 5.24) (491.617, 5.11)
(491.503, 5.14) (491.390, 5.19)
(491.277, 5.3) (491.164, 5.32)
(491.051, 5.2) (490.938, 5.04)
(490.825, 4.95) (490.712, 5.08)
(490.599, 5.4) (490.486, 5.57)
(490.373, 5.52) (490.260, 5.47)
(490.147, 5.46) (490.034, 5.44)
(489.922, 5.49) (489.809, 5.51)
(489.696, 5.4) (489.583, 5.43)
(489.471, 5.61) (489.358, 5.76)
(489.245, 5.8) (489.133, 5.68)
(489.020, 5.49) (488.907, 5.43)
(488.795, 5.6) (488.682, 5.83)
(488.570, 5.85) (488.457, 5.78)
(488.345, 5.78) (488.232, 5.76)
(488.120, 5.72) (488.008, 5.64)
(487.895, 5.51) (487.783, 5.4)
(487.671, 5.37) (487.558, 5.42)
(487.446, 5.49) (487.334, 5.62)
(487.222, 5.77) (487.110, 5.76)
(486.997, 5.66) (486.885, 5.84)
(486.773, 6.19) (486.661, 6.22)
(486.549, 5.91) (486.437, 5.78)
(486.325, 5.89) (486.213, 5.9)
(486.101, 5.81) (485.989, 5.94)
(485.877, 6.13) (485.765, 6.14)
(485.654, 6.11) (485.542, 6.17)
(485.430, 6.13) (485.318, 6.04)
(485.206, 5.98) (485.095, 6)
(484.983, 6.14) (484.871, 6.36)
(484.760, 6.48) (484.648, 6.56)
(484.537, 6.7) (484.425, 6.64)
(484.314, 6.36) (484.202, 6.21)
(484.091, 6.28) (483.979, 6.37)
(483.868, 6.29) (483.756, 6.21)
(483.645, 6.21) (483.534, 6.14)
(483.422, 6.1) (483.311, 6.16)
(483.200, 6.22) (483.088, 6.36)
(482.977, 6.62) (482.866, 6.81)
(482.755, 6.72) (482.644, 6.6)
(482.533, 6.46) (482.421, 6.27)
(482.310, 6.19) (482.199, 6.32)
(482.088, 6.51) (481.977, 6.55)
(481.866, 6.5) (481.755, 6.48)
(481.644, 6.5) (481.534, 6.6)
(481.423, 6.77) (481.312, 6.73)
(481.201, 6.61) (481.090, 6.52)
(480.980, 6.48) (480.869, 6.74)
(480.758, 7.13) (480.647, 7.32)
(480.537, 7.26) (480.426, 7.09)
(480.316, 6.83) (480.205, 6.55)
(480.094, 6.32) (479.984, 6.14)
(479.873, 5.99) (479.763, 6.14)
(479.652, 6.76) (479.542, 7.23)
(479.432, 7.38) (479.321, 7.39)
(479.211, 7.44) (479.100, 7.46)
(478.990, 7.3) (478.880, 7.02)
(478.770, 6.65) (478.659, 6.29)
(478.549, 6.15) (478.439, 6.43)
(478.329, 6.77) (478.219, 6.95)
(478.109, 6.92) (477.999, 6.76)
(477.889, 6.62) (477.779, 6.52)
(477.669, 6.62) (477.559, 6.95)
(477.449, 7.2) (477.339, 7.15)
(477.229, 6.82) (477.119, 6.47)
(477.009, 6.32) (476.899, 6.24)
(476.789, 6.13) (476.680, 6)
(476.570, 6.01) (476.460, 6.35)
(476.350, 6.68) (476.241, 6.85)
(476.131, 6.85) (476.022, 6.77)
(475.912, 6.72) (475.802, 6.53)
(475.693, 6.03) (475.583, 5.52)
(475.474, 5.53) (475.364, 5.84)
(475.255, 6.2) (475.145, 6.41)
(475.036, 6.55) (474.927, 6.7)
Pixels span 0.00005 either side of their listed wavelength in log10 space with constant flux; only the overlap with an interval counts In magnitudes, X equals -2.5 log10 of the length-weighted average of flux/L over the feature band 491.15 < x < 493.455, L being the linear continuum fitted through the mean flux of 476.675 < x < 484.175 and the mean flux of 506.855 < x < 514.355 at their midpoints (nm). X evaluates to 0.136 mag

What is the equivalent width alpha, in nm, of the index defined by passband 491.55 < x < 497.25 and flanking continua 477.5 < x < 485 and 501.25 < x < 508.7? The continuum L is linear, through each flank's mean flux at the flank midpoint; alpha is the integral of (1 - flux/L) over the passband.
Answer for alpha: 0.45 nm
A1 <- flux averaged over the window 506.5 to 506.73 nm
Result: 5.08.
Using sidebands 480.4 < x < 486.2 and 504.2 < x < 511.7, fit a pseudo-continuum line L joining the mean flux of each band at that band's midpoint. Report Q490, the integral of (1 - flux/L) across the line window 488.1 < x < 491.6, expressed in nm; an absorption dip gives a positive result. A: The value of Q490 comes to 0.318 nm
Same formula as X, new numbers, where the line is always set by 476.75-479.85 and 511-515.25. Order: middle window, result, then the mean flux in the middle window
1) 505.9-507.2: 0.05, 4.95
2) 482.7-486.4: 0.03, 6.25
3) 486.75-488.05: 0.12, 5.62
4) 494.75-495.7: 0.06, 5.52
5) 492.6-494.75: 0.12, 5.31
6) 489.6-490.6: 0.12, 5.47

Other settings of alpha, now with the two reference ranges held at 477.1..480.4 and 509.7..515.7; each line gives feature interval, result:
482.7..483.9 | 0.03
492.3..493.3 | 0.14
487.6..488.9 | 0.12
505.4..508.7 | 0.10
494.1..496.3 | 0.15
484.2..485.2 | 0.01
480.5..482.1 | -0.02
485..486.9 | 0.10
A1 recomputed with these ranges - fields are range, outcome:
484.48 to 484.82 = 6.58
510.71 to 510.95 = 5.06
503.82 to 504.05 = 5.34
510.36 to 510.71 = 4.35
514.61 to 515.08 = 4.7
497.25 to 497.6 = 5.03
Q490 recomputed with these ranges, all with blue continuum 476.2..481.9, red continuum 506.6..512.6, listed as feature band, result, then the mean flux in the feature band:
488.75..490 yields 0.11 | 5.56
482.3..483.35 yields 0.00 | 6.45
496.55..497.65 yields 0.13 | 4.95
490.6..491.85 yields 0.17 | 5.18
